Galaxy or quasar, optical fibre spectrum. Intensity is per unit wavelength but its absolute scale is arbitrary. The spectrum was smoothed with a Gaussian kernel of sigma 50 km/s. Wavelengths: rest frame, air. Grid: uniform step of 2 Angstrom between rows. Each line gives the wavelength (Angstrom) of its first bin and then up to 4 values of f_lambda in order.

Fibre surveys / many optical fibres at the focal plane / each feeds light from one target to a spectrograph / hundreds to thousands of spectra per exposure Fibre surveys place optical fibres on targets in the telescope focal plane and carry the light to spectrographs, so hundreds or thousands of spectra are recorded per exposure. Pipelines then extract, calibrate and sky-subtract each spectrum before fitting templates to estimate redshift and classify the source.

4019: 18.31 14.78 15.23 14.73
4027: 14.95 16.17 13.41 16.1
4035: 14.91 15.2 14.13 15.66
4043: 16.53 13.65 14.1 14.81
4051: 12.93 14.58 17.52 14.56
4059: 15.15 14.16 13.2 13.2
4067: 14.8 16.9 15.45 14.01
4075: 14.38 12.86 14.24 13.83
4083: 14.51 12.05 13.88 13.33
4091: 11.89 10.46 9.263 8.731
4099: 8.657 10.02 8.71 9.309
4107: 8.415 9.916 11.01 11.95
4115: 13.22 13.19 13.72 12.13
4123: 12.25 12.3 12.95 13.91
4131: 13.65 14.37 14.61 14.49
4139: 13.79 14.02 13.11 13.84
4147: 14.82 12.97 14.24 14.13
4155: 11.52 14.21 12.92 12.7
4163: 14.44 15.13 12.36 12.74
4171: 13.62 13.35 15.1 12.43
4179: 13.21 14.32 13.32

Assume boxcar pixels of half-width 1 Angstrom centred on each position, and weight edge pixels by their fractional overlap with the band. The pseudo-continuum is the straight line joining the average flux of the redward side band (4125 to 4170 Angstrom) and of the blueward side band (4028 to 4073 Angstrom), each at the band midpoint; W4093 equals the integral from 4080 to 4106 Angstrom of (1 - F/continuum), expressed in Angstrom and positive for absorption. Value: 5.8 Angstrom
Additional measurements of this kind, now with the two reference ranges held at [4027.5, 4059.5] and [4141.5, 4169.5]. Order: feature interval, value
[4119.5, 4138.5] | 0.6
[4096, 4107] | 4.0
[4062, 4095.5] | 2.4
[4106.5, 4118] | 2.2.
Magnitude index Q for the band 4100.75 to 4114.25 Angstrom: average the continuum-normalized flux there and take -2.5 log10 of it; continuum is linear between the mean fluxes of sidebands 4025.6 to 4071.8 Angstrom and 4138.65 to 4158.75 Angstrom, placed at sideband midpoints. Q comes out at 0.38 mag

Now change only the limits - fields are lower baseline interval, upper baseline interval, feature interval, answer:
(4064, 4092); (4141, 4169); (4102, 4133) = 0.16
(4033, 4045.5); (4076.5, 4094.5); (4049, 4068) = -0.02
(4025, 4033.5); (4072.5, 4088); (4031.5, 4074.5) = -0.03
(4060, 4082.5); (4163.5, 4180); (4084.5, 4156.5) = 0.14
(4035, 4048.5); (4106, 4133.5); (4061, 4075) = -0.04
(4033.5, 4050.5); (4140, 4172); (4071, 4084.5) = 0.03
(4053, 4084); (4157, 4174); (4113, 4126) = 0.10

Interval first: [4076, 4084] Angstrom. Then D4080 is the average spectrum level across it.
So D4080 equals 13.9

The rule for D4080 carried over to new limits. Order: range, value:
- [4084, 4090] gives 13.1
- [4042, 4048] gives 14.8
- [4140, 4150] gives 13.8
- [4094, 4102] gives 9.17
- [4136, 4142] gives 14.1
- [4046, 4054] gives 14.1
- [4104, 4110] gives 9.21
